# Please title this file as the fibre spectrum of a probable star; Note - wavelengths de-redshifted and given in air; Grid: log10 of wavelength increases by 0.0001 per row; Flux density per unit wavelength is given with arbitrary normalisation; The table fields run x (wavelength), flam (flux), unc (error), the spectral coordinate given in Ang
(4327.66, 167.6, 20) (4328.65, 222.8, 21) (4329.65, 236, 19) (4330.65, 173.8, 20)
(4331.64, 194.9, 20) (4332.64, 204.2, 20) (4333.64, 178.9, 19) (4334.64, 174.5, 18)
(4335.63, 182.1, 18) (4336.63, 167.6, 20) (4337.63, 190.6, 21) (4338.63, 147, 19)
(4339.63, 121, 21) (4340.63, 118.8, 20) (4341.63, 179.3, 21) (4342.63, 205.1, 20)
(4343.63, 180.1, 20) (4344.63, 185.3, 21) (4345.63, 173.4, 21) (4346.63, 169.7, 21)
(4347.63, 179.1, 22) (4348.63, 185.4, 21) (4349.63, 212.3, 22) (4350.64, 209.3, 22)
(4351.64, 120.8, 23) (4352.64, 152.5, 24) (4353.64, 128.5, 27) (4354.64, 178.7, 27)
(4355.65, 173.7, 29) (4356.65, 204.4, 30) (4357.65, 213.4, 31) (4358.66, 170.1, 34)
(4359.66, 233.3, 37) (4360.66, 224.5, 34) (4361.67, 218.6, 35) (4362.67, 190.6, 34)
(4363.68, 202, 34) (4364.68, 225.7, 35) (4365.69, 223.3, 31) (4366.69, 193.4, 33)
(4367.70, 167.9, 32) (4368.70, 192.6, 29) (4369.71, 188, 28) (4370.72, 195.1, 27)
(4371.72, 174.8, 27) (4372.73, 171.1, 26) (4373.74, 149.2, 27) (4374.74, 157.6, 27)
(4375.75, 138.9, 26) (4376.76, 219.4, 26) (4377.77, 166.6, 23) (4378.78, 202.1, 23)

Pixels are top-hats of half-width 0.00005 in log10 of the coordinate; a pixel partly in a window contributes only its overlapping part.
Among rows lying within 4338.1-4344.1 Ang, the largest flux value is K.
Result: 205.1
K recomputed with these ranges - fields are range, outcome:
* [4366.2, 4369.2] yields 193.4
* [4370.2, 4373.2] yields 195.1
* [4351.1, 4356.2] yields 178.7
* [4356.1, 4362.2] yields 233.3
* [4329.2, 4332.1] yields 236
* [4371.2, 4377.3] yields 219.4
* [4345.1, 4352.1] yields 212.3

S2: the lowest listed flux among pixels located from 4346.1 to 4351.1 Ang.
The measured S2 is 169.7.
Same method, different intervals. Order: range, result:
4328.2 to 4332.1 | 173.8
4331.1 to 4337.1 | 167.6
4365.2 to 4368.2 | 167.9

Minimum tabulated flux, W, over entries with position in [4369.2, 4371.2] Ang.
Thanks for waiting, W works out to 188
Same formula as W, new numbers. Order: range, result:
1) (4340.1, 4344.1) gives 118.8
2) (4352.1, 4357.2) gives 128.5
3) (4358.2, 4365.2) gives 170.1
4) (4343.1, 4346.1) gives 173.4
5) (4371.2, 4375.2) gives 149.2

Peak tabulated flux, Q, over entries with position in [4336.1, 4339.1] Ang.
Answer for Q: 190.6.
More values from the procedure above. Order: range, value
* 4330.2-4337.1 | 204.2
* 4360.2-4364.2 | 224.5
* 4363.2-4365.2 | 225.7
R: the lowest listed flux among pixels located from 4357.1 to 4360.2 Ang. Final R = 170.1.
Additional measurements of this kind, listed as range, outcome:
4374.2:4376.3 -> 138.9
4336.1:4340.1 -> 121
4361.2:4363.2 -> 190.6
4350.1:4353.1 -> 120.8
